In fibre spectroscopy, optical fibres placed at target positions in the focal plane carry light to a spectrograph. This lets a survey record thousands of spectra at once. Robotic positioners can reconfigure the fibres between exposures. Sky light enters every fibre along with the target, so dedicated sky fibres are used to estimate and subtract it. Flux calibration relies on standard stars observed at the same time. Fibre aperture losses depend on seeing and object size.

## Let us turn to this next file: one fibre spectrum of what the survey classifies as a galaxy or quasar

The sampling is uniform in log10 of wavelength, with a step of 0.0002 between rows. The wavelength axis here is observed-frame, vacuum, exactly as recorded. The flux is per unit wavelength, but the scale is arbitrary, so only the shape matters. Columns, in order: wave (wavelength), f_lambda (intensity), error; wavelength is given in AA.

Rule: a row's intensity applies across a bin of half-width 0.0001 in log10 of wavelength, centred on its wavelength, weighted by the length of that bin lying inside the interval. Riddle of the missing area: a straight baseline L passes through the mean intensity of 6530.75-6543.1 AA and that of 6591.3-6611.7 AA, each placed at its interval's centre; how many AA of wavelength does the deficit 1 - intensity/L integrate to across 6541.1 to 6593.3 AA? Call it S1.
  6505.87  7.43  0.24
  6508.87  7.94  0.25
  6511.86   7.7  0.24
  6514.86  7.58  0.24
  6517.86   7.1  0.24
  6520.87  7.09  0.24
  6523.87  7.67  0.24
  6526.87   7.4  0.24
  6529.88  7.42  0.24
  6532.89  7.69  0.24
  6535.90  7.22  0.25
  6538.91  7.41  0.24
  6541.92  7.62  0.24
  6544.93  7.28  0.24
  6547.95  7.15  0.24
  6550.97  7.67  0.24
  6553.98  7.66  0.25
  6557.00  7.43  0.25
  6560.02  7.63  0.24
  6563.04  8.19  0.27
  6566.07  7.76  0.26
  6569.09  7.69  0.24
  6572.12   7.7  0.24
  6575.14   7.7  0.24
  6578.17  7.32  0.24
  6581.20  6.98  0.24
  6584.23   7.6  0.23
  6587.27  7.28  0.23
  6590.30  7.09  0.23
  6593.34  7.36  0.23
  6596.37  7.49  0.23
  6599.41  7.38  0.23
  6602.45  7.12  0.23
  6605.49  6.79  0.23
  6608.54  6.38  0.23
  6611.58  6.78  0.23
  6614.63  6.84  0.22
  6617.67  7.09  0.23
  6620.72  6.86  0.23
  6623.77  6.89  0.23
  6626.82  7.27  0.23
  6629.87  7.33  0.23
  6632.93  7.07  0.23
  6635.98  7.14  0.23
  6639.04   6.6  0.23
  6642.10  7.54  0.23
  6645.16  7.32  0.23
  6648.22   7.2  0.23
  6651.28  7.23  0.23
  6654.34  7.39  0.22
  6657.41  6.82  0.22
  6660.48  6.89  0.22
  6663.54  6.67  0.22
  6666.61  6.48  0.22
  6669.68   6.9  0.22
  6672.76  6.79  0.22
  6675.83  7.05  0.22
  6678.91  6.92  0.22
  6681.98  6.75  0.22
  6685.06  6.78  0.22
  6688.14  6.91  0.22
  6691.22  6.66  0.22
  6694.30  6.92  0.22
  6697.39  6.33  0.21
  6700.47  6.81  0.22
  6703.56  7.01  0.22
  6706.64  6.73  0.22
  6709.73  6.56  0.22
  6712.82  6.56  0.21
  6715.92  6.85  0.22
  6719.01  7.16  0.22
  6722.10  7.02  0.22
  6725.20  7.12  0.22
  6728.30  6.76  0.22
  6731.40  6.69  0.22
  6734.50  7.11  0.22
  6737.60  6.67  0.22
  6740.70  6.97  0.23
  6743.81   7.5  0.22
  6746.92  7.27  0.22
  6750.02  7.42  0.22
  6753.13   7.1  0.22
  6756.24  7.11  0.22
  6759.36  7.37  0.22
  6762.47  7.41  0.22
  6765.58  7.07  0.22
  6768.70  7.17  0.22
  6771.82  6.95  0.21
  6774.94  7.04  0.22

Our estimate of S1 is -1.6 AA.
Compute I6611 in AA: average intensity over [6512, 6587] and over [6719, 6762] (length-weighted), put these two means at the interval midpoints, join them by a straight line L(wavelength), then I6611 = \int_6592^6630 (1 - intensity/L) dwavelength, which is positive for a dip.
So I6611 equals 1.7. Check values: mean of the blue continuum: 7.5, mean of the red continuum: 7.1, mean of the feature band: 7.03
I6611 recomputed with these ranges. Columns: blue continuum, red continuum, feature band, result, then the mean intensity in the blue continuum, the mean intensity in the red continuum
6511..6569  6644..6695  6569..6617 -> 0.5 AA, 7.51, 6.92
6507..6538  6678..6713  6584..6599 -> -0.3 AA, 7.48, 6.75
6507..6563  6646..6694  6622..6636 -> -0.1 AA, 7.5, 6.9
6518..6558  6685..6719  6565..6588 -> -0.7 AA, 7.43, 6.76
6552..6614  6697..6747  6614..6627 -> 0.5 AA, 7.36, 6.89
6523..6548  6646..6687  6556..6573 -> -1.0 AA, 7.44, 6.92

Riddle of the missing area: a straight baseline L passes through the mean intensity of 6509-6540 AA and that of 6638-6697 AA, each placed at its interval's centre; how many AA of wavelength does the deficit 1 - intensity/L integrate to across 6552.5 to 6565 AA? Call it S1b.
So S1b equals -0.7 AA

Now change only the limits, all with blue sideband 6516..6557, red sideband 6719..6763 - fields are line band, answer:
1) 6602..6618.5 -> 1.1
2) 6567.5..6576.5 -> -0.4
